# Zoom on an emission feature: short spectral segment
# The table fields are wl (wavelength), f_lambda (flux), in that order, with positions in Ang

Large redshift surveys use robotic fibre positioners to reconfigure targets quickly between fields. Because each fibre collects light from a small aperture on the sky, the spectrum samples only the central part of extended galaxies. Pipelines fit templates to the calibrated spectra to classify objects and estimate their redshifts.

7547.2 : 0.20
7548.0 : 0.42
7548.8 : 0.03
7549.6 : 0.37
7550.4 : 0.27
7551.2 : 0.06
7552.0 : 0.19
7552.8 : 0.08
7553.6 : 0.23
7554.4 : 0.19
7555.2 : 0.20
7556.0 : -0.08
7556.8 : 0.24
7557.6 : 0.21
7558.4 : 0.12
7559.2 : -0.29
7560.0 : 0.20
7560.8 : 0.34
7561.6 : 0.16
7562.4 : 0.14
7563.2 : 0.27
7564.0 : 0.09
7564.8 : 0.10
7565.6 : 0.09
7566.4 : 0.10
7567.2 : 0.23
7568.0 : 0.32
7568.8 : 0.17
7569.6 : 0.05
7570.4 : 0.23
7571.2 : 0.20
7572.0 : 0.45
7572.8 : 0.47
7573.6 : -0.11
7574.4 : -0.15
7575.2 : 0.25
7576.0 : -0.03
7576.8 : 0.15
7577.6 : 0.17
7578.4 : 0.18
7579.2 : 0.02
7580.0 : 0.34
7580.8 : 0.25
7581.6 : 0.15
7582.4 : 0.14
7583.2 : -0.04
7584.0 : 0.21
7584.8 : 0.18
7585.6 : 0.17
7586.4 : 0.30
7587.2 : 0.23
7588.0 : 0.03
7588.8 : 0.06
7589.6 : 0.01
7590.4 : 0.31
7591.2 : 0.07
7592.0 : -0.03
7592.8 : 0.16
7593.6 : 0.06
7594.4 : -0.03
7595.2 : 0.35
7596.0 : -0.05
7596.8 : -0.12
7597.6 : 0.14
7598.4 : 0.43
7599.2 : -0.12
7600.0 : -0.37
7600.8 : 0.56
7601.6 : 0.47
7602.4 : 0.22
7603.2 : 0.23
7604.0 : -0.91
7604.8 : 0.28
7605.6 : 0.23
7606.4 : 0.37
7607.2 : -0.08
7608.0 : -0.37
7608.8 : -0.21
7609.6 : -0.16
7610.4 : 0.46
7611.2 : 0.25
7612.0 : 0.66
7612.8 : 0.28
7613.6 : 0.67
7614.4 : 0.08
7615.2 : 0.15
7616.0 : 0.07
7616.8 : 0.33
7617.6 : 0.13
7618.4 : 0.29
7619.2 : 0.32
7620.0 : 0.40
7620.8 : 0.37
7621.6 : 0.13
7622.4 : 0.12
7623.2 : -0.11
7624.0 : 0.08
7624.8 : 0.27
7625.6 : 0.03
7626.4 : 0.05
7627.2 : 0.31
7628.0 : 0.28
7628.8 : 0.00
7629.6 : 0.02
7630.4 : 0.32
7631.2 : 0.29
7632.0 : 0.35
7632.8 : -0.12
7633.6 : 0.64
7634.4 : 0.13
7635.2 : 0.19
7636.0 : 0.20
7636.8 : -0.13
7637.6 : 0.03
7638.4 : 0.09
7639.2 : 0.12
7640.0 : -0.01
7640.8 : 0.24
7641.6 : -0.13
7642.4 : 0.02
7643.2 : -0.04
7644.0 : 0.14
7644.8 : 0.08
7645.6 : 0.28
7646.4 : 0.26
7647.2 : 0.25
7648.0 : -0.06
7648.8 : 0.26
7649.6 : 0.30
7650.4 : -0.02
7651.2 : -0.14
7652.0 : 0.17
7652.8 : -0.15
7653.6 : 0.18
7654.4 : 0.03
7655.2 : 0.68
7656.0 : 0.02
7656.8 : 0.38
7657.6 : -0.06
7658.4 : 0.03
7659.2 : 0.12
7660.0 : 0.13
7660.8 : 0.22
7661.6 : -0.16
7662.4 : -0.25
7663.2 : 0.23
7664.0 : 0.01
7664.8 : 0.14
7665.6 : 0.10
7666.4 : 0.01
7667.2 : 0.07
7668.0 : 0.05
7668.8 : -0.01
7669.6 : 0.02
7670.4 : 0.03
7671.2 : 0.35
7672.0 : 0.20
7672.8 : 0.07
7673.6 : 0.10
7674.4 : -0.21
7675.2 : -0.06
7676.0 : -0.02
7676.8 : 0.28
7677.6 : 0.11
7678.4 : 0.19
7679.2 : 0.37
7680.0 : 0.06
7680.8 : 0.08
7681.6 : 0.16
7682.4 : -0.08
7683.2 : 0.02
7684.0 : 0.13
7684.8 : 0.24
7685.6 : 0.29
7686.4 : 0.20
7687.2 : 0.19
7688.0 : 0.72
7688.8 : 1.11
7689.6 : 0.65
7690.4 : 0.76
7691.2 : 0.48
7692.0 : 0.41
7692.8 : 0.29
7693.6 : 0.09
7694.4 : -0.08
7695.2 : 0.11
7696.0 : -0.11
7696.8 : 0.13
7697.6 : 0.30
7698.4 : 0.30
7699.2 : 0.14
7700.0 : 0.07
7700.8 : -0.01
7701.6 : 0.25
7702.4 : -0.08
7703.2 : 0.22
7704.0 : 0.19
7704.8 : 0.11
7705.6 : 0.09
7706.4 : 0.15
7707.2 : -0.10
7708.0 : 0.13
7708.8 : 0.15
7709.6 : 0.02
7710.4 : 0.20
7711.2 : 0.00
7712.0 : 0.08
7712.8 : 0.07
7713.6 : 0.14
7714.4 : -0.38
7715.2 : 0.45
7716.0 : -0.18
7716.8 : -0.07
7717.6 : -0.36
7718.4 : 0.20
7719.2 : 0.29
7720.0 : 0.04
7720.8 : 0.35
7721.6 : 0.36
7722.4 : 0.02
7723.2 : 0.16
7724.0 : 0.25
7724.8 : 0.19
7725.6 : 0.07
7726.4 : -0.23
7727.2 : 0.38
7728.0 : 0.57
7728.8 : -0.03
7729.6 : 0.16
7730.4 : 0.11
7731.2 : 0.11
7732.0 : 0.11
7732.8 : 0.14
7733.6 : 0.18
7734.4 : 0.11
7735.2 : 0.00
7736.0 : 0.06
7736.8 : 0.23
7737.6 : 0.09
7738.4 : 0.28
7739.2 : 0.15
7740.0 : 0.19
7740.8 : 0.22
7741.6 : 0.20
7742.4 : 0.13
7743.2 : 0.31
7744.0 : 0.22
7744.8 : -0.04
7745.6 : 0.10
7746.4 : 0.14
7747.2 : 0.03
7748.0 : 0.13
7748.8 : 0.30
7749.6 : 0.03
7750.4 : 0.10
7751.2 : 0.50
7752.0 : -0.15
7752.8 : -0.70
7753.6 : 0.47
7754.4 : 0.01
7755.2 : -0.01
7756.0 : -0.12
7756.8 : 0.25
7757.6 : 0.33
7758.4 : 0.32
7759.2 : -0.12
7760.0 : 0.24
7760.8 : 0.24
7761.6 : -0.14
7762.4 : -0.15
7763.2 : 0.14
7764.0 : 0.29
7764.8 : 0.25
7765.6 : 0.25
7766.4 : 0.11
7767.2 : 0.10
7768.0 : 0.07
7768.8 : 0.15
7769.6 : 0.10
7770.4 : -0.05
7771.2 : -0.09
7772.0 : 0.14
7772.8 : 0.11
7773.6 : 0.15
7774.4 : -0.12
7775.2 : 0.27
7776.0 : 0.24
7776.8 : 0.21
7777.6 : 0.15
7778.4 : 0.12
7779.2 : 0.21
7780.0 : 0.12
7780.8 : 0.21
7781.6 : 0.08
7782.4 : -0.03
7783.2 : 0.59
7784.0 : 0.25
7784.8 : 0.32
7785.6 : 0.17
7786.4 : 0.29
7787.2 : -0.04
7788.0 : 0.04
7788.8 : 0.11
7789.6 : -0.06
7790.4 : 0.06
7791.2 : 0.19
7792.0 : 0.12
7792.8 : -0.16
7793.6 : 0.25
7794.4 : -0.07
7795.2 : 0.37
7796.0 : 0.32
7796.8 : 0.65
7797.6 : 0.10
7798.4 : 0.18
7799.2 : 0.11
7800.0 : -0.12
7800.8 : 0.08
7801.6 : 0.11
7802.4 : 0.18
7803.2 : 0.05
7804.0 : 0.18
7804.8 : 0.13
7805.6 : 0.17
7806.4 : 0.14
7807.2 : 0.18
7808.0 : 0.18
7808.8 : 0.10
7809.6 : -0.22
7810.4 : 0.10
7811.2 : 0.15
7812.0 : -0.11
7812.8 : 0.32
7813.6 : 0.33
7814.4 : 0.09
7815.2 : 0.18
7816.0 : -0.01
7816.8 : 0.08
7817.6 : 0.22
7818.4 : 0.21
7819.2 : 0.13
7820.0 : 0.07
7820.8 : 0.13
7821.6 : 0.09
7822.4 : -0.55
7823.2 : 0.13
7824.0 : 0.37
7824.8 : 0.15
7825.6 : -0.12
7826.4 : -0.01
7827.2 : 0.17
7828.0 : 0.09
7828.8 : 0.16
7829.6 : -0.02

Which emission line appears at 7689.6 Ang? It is H-gamma 4340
